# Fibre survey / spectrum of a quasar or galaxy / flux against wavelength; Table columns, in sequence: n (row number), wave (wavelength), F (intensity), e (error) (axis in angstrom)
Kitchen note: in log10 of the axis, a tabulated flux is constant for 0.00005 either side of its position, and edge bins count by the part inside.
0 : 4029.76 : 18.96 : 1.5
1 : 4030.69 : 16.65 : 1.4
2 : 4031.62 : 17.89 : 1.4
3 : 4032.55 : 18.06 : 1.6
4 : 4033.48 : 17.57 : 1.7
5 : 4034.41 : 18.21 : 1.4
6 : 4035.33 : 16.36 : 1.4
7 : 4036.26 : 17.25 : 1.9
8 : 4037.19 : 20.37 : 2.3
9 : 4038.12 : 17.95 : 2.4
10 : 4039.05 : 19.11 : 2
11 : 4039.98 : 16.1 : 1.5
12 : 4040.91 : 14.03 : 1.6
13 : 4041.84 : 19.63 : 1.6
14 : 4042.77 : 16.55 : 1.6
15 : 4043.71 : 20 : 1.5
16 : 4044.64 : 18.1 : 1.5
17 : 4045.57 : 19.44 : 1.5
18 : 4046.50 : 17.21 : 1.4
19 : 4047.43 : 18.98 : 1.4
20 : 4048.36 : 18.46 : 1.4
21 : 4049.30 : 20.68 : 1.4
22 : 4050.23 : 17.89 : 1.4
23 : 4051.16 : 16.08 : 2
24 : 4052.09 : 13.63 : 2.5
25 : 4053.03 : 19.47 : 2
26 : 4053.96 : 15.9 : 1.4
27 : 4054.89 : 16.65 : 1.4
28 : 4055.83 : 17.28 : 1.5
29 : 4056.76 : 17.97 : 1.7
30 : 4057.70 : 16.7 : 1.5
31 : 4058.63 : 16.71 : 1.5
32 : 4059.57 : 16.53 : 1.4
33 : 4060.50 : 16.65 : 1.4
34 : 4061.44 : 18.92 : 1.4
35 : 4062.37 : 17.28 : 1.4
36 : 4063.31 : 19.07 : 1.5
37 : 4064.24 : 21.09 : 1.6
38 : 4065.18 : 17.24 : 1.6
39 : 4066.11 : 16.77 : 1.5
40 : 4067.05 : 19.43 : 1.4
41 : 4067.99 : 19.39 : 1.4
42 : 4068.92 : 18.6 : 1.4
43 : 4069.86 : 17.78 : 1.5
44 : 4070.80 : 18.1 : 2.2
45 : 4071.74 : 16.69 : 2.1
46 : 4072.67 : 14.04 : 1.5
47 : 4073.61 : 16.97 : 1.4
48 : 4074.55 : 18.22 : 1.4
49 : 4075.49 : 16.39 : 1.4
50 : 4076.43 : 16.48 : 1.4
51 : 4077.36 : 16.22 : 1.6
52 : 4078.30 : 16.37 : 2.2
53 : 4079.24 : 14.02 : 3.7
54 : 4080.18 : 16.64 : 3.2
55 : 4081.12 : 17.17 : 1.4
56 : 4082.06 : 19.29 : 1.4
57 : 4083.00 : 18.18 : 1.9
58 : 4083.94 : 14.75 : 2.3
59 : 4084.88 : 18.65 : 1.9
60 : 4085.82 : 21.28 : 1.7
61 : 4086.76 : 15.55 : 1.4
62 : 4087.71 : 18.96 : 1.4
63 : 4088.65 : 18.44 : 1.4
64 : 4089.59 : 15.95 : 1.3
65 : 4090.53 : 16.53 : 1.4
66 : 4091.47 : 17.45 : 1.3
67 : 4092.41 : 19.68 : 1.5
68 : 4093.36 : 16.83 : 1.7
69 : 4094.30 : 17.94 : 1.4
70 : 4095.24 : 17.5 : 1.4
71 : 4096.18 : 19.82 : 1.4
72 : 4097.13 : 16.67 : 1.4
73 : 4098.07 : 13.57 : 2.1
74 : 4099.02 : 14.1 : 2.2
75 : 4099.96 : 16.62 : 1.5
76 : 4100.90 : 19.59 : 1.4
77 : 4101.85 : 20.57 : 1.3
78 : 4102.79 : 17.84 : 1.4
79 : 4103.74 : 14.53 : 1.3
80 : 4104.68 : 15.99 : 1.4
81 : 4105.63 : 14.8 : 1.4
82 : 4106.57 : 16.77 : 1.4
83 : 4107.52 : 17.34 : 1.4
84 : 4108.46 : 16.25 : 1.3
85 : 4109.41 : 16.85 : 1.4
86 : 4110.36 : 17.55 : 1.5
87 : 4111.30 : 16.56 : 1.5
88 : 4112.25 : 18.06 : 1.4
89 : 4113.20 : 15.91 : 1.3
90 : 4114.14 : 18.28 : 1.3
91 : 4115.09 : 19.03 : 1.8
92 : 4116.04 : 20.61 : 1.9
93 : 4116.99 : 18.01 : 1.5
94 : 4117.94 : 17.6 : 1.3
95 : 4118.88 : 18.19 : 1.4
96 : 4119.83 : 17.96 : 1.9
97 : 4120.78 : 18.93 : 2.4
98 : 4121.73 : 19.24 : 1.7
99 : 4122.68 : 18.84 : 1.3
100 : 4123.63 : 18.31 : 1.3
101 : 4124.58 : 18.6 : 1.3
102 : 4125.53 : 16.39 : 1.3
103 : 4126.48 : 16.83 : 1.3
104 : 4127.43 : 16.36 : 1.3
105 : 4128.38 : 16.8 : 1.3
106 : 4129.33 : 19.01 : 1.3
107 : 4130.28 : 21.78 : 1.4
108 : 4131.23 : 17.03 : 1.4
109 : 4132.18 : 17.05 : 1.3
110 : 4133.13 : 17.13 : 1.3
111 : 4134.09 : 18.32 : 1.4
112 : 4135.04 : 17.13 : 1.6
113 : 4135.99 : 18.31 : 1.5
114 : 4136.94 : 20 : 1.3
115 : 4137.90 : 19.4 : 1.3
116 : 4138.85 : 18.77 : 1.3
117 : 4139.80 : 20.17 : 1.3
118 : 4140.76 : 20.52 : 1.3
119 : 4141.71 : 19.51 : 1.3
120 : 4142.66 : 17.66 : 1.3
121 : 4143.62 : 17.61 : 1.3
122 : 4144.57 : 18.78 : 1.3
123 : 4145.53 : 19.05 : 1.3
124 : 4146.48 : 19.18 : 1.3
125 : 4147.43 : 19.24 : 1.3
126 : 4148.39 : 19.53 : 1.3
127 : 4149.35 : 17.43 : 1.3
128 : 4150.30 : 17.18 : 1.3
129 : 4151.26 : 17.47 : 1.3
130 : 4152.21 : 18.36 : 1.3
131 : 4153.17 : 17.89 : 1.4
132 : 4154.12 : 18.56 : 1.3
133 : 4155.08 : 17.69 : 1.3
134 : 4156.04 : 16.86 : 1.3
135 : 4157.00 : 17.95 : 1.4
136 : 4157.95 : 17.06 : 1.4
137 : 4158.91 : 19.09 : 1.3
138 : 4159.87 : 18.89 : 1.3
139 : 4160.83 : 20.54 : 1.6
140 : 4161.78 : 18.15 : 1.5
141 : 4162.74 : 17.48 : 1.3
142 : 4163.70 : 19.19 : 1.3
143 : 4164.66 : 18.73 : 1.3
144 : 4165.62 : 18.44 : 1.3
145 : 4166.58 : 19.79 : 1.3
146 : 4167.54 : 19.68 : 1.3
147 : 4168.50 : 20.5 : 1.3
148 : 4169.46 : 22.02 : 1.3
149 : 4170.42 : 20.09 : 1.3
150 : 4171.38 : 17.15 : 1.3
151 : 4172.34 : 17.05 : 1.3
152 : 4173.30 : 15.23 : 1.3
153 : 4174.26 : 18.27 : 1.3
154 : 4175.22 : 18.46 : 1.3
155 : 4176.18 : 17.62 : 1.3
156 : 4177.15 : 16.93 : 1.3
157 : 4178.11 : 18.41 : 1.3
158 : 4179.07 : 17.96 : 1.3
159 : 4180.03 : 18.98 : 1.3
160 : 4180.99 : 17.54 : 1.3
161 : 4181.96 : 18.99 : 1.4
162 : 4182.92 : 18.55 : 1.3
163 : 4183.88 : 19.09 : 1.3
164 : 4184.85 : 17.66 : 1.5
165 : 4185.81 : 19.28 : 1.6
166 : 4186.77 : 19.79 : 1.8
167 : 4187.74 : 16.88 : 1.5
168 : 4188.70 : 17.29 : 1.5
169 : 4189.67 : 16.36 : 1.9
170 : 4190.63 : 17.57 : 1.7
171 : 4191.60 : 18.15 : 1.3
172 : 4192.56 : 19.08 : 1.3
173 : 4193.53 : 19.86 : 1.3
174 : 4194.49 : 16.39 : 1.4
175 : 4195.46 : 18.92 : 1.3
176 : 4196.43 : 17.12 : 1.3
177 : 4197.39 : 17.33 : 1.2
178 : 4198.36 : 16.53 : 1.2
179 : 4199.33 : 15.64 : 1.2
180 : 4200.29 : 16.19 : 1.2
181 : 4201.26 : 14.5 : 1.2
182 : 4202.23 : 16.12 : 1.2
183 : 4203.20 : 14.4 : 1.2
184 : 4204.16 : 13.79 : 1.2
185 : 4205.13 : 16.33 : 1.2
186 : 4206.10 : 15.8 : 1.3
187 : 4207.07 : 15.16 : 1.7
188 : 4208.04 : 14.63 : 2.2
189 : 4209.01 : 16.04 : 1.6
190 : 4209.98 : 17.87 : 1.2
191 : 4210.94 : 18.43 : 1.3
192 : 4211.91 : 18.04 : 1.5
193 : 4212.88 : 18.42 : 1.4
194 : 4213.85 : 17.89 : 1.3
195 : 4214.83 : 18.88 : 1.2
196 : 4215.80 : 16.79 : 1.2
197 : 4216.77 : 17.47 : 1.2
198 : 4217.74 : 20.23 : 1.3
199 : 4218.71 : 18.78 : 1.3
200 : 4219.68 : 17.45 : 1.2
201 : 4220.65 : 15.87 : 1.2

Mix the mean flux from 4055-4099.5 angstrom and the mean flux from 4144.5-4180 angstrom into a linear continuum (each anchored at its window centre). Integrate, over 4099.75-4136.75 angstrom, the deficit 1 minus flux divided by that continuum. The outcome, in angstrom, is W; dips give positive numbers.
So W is 0.3 angstrom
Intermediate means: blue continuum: 17.4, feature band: 17.7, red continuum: 18.4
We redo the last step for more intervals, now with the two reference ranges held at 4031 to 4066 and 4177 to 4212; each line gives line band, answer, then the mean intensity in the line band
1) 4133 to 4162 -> -1.9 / 18.5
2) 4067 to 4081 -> 0.6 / 17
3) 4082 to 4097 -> -0.2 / 17.9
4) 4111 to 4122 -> -0.4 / 18.2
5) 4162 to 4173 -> -1.1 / 19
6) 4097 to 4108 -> 0.6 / 16.5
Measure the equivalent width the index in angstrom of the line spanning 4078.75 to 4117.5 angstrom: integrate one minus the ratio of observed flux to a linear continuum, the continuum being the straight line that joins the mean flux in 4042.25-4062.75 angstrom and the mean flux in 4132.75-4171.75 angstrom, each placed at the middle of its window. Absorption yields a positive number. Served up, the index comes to 1.7 angstrom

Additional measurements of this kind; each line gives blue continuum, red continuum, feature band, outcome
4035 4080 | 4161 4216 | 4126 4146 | -0.93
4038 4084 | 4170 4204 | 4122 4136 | -0.28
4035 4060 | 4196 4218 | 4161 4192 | -2.85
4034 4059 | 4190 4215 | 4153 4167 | -1.11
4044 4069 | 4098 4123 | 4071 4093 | 0.66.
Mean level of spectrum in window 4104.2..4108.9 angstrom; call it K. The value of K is 16.3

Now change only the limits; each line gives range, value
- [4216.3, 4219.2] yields 18.9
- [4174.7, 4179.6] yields 17.9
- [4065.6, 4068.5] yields 18.5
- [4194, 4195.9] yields 17.7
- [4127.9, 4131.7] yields 18.7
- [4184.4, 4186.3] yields 18.6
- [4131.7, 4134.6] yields 17.5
